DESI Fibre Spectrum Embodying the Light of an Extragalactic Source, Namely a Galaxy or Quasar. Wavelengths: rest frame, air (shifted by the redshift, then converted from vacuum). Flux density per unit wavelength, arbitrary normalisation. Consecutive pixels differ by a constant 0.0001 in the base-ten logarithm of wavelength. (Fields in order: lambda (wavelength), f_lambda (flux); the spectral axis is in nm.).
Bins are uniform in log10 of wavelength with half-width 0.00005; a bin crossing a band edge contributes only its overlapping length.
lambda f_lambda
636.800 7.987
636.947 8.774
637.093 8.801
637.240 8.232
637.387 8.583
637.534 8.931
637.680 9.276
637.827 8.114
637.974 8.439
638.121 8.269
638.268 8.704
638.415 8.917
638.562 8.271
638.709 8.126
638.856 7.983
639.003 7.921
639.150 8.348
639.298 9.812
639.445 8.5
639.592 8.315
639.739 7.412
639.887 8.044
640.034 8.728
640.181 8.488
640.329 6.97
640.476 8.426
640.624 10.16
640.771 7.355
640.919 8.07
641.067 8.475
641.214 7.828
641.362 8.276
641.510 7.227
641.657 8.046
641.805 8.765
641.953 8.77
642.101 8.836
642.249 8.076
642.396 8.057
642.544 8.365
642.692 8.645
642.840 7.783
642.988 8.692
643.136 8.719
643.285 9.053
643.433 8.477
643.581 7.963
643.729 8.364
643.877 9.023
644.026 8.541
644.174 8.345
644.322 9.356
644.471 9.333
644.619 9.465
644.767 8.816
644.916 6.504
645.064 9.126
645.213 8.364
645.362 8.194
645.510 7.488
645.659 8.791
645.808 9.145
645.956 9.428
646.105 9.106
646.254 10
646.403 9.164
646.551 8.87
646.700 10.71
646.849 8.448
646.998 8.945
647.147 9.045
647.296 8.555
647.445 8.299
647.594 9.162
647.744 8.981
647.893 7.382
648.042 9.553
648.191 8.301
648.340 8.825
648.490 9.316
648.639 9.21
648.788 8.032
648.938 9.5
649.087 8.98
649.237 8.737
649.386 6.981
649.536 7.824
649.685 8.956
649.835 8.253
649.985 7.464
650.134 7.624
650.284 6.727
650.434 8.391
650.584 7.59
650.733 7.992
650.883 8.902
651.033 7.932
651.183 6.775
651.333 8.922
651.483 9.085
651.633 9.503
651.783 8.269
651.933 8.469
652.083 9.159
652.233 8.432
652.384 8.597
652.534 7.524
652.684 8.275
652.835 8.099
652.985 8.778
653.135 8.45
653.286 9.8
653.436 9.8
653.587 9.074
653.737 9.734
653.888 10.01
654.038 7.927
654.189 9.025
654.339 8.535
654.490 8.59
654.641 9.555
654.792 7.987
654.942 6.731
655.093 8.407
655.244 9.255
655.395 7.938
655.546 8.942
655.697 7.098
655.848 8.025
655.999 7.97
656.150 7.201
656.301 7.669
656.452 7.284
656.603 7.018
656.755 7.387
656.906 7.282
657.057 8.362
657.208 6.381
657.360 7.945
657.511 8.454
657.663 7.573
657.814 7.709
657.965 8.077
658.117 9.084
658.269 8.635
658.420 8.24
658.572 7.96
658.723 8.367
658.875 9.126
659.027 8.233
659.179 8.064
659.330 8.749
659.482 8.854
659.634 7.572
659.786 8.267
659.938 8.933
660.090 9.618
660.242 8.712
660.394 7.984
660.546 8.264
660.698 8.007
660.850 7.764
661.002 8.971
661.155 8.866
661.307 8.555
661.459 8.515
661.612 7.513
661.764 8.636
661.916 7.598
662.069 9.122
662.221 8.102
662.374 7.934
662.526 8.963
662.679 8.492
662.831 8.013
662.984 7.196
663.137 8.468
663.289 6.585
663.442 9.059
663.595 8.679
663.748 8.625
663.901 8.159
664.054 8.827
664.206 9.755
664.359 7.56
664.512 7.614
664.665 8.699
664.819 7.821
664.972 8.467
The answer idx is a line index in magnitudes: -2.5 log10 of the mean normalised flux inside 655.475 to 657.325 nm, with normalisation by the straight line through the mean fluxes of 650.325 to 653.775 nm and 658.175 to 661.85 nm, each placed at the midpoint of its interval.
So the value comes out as 0.13 mag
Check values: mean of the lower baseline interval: 8.56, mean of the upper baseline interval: 8.44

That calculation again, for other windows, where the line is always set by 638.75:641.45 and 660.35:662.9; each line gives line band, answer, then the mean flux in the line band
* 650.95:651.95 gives -0.02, 8.42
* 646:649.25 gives -0.09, 8.97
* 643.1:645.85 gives -0.04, 8.57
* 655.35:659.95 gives 0.04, 8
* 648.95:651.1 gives 0.03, 8.07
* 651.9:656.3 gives -0.03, 8.52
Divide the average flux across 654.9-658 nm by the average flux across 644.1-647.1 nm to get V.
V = 0.9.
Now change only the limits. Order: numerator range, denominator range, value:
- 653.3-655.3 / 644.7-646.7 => 1.01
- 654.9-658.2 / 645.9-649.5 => 0.88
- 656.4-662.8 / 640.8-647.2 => 0.95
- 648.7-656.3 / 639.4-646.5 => 0.99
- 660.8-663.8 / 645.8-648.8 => 0.92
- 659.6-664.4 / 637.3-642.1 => 1.00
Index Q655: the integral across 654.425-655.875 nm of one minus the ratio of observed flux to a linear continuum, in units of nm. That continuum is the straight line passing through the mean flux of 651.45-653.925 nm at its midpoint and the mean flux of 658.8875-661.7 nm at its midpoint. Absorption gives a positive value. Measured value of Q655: 0.08 nm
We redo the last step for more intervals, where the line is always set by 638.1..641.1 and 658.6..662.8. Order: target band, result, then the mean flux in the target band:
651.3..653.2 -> -0.04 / 8.58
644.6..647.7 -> -0.17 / 8.83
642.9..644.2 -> -0.03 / 8.57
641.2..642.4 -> 0.02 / 8.24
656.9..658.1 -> 0.09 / 7.82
